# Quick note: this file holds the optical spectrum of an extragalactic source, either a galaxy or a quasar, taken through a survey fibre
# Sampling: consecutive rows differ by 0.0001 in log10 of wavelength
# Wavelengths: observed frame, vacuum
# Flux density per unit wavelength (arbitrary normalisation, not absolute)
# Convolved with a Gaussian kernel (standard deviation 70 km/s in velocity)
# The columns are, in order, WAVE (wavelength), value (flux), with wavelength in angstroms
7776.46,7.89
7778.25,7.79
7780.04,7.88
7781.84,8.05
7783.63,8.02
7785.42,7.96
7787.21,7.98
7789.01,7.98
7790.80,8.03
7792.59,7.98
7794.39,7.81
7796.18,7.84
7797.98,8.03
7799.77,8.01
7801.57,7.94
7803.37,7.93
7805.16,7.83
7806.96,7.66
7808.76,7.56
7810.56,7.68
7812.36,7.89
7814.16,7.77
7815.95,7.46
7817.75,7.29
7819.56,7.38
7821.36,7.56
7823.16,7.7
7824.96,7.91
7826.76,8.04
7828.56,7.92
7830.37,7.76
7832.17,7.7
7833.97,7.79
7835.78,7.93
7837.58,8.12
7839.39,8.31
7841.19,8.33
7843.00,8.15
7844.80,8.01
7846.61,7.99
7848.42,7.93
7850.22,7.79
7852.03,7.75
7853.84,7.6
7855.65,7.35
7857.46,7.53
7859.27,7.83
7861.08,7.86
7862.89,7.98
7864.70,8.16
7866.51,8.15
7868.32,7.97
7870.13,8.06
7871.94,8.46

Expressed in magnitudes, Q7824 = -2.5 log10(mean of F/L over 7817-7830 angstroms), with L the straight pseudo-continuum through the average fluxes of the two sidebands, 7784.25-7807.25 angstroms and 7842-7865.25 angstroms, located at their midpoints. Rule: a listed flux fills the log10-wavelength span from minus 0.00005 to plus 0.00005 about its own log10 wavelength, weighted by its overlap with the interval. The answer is 0.03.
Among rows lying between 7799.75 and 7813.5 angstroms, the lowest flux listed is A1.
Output 7.56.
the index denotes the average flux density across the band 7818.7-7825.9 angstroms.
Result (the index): 7.65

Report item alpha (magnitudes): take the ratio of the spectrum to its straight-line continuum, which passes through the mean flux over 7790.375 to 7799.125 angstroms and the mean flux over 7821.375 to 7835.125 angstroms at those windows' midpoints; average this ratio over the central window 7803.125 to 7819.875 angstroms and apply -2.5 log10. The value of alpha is 0.03 mag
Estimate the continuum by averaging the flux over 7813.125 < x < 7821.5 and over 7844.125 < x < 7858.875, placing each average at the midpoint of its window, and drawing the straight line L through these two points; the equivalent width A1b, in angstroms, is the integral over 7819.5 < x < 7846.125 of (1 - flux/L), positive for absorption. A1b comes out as -1.12 angstroms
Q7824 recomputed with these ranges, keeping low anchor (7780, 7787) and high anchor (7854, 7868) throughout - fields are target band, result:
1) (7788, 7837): 0.02 mag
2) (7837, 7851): -0.03 mag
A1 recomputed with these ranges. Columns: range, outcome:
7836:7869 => 7.35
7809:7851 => 7.29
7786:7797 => 7.81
